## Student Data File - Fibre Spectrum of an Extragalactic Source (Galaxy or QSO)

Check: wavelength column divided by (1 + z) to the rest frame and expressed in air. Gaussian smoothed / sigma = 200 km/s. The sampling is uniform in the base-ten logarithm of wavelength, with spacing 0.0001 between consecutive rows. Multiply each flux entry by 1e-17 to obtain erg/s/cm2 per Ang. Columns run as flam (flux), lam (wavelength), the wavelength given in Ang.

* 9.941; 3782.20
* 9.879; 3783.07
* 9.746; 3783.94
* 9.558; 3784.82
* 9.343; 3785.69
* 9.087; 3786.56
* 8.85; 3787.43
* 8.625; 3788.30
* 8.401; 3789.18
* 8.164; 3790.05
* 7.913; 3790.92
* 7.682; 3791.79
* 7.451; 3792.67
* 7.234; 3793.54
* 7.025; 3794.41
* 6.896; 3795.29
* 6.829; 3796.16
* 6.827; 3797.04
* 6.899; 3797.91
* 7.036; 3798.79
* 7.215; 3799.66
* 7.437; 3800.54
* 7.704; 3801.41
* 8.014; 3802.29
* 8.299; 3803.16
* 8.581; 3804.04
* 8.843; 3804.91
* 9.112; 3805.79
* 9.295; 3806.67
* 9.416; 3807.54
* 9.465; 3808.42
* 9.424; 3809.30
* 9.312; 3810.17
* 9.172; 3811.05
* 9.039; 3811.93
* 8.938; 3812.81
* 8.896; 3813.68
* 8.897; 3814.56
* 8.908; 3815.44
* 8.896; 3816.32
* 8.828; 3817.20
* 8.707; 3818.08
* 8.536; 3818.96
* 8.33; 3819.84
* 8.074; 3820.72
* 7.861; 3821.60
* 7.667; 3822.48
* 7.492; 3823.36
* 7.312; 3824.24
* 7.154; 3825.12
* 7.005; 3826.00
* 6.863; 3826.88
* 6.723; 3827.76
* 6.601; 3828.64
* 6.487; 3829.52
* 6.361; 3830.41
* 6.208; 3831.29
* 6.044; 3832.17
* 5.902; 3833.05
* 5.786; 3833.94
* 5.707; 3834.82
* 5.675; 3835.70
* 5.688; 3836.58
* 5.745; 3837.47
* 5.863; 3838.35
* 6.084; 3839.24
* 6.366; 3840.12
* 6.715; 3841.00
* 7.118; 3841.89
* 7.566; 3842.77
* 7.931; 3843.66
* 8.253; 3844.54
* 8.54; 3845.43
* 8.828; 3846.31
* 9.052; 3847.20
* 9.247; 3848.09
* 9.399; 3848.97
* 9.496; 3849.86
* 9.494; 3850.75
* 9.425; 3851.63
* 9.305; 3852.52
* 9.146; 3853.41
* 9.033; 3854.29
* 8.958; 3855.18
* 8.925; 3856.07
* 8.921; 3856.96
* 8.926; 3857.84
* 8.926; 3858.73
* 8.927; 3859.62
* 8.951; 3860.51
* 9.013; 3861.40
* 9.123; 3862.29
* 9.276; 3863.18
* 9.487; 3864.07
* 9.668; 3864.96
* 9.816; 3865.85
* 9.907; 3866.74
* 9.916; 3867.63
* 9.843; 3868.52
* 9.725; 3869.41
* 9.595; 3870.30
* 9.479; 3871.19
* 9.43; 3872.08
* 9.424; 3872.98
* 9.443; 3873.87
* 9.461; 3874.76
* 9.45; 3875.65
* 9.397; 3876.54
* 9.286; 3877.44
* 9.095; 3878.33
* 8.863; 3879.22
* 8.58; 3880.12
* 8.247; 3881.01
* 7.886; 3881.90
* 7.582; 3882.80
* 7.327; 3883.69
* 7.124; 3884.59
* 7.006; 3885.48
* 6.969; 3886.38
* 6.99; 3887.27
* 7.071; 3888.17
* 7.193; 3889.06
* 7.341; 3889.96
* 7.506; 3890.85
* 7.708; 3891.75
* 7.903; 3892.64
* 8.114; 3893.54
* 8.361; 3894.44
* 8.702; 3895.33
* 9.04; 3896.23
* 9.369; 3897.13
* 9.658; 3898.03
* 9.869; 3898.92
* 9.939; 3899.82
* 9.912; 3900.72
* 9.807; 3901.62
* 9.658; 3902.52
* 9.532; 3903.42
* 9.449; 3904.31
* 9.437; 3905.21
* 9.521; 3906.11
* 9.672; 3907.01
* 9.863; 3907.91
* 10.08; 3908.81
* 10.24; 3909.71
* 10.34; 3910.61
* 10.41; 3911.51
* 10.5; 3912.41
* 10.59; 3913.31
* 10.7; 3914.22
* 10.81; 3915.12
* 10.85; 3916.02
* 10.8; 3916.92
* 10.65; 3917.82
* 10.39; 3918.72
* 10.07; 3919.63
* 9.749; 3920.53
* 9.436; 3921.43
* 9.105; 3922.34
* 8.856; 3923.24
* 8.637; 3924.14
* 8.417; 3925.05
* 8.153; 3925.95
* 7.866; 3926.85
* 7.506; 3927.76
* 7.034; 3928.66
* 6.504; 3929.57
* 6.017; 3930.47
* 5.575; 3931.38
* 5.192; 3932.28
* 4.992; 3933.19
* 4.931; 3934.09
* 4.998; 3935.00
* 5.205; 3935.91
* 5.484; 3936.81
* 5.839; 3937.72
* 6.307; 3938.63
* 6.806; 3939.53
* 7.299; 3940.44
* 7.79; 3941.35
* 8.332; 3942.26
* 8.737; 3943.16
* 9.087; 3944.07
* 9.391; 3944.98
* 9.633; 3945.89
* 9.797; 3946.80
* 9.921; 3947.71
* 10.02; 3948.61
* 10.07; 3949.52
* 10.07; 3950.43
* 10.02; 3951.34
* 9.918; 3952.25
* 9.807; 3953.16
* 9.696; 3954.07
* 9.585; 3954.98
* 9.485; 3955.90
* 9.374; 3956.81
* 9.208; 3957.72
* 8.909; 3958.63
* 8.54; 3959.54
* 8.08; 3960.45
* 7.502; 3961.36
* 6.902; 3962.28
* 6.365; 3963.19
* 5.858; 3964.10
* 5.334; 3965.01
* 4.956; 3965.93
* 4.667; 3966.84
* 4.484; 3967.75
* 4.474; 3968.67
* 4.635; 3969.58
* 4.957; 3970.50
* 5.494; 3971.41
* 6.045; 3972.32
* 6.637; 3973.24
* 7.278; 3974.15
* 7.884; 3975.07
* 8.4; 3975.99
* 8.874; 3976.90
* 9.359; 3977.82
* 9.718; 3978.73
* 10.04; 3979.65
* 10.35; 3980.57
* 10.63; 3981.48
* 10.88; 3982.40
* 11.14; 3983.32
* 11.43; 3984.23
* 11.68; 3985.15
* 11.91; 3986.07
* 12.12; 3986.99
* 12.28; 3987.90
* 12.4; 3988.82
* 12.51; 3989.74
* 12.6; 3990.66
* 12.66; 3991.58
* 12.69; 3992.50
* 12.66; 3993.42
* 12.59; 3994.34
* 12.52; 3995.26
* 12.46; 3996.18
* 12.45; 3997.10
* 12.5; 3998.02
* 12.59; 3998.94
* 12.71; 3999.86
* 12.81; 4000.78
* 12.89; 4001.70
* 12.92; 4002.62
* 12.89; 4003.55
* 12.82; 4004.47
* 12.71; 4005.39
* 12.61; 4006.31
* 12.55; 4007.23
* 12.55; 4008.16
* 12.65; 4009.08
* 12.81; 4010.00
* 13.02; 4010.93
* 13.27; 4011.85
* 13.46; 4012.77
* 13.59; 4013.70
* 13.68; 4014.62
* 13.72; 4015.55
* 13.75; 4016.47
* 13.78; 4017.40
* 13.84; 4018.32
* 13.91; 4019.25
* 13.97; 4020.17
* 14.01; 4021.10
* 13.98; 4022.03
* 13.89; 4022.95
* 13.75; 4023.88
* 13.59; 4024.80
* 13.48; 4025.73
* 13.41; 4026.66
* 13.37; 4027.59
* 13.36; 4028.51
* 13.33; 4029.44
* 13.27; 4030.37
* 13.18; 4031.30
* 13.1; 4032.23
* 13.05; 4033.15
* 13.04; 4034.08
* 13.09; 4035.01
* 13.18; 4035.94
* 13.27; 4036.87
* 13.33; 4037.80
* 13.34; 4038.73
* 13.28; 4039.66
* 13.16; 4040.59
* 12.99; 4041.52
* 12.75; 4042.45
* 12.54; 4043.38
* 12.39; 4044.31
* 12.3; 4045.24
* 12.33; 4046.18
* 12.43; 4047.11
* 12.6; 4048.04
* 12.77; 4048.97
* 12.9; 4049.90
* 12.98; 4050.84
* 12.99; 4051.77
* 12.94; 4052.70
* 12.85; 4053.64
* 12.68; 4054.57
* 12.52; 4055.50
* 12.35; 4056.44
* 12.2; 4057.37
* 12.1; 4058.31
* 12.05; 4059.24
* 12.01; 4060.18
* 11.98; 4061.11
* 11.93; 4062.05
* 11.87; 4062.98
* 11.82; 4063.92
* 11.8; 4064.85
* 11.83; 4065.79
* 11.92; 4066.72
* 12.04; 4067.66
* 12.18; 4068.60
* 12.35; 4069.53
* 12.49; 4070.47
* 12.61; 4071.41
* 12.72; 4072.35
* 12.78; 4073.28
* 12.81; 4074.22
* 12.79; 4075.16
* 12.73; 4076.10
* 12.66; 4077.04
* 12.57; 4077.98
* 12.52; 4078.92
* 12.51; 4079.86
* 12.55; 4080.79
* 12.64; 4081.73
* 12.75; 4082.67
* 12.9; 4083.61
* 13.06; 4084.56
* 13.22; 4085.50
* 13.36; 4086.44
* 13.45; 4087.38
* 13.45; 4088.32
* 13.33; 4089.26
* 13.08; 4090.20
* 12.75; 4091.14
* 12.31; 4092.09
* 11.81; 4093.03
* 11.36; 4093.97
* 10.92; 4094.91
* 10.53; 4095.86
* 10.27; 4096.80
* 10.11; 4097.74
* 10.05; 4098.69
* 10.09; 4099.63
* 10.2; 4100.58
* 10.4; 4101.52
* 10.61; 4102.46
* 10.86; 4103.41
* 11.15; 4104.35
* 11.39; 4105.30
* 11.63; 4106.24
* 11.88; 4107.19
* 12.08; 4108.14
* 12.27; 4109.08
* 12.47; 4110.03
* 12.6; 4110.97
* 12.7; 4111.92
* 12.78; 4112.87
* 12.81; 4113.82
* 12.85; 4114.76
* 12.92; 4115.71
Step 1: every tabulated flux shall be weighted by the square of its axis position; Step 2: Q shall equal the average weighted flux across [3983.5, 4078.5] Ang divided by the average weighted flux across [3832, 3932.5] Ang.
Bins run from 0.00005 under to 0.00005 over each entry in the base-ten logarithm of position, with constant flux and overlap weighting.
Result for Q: 1.59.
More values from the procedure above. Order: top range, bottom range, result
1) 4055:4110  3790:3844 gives 1.82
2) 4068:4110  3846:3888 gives 1.51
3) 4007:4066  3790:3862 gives 1.82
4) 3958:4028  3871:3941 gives 1.35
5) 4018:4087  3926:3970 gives 1.81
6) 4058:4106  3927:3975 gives 1.75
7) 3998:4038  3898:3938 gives 1.60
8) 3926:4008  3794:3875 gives 1.19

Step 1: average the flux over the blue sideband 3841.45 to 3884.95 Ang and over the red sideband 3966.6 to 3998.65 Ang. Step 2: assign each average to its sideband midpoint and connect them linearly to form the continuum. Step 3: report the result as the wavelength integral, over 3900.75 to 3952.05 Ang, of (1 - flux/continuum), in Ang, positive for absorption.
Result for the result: 4.0 Ang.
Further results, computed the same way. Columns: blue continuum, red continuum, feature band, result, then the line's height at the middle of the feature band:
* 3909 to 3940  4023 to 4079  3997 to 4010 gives -2.0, 11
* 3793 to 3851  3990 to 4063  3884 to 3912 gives 2.5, 9.67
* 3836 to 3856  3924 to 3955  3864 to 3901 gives -3.5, 7.96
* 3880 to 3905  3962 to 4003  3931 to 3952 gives 3.4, 9.1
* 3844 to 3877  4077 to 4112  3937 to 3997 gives 8.4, 10.5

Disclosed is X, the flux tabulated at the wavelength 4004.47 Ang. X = 12.82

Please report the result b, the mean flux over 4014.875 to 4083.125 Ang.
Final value 12.8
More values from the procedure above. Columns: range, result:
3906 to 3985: 8.34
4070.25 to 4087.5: 12.8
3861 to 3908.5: 8.89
